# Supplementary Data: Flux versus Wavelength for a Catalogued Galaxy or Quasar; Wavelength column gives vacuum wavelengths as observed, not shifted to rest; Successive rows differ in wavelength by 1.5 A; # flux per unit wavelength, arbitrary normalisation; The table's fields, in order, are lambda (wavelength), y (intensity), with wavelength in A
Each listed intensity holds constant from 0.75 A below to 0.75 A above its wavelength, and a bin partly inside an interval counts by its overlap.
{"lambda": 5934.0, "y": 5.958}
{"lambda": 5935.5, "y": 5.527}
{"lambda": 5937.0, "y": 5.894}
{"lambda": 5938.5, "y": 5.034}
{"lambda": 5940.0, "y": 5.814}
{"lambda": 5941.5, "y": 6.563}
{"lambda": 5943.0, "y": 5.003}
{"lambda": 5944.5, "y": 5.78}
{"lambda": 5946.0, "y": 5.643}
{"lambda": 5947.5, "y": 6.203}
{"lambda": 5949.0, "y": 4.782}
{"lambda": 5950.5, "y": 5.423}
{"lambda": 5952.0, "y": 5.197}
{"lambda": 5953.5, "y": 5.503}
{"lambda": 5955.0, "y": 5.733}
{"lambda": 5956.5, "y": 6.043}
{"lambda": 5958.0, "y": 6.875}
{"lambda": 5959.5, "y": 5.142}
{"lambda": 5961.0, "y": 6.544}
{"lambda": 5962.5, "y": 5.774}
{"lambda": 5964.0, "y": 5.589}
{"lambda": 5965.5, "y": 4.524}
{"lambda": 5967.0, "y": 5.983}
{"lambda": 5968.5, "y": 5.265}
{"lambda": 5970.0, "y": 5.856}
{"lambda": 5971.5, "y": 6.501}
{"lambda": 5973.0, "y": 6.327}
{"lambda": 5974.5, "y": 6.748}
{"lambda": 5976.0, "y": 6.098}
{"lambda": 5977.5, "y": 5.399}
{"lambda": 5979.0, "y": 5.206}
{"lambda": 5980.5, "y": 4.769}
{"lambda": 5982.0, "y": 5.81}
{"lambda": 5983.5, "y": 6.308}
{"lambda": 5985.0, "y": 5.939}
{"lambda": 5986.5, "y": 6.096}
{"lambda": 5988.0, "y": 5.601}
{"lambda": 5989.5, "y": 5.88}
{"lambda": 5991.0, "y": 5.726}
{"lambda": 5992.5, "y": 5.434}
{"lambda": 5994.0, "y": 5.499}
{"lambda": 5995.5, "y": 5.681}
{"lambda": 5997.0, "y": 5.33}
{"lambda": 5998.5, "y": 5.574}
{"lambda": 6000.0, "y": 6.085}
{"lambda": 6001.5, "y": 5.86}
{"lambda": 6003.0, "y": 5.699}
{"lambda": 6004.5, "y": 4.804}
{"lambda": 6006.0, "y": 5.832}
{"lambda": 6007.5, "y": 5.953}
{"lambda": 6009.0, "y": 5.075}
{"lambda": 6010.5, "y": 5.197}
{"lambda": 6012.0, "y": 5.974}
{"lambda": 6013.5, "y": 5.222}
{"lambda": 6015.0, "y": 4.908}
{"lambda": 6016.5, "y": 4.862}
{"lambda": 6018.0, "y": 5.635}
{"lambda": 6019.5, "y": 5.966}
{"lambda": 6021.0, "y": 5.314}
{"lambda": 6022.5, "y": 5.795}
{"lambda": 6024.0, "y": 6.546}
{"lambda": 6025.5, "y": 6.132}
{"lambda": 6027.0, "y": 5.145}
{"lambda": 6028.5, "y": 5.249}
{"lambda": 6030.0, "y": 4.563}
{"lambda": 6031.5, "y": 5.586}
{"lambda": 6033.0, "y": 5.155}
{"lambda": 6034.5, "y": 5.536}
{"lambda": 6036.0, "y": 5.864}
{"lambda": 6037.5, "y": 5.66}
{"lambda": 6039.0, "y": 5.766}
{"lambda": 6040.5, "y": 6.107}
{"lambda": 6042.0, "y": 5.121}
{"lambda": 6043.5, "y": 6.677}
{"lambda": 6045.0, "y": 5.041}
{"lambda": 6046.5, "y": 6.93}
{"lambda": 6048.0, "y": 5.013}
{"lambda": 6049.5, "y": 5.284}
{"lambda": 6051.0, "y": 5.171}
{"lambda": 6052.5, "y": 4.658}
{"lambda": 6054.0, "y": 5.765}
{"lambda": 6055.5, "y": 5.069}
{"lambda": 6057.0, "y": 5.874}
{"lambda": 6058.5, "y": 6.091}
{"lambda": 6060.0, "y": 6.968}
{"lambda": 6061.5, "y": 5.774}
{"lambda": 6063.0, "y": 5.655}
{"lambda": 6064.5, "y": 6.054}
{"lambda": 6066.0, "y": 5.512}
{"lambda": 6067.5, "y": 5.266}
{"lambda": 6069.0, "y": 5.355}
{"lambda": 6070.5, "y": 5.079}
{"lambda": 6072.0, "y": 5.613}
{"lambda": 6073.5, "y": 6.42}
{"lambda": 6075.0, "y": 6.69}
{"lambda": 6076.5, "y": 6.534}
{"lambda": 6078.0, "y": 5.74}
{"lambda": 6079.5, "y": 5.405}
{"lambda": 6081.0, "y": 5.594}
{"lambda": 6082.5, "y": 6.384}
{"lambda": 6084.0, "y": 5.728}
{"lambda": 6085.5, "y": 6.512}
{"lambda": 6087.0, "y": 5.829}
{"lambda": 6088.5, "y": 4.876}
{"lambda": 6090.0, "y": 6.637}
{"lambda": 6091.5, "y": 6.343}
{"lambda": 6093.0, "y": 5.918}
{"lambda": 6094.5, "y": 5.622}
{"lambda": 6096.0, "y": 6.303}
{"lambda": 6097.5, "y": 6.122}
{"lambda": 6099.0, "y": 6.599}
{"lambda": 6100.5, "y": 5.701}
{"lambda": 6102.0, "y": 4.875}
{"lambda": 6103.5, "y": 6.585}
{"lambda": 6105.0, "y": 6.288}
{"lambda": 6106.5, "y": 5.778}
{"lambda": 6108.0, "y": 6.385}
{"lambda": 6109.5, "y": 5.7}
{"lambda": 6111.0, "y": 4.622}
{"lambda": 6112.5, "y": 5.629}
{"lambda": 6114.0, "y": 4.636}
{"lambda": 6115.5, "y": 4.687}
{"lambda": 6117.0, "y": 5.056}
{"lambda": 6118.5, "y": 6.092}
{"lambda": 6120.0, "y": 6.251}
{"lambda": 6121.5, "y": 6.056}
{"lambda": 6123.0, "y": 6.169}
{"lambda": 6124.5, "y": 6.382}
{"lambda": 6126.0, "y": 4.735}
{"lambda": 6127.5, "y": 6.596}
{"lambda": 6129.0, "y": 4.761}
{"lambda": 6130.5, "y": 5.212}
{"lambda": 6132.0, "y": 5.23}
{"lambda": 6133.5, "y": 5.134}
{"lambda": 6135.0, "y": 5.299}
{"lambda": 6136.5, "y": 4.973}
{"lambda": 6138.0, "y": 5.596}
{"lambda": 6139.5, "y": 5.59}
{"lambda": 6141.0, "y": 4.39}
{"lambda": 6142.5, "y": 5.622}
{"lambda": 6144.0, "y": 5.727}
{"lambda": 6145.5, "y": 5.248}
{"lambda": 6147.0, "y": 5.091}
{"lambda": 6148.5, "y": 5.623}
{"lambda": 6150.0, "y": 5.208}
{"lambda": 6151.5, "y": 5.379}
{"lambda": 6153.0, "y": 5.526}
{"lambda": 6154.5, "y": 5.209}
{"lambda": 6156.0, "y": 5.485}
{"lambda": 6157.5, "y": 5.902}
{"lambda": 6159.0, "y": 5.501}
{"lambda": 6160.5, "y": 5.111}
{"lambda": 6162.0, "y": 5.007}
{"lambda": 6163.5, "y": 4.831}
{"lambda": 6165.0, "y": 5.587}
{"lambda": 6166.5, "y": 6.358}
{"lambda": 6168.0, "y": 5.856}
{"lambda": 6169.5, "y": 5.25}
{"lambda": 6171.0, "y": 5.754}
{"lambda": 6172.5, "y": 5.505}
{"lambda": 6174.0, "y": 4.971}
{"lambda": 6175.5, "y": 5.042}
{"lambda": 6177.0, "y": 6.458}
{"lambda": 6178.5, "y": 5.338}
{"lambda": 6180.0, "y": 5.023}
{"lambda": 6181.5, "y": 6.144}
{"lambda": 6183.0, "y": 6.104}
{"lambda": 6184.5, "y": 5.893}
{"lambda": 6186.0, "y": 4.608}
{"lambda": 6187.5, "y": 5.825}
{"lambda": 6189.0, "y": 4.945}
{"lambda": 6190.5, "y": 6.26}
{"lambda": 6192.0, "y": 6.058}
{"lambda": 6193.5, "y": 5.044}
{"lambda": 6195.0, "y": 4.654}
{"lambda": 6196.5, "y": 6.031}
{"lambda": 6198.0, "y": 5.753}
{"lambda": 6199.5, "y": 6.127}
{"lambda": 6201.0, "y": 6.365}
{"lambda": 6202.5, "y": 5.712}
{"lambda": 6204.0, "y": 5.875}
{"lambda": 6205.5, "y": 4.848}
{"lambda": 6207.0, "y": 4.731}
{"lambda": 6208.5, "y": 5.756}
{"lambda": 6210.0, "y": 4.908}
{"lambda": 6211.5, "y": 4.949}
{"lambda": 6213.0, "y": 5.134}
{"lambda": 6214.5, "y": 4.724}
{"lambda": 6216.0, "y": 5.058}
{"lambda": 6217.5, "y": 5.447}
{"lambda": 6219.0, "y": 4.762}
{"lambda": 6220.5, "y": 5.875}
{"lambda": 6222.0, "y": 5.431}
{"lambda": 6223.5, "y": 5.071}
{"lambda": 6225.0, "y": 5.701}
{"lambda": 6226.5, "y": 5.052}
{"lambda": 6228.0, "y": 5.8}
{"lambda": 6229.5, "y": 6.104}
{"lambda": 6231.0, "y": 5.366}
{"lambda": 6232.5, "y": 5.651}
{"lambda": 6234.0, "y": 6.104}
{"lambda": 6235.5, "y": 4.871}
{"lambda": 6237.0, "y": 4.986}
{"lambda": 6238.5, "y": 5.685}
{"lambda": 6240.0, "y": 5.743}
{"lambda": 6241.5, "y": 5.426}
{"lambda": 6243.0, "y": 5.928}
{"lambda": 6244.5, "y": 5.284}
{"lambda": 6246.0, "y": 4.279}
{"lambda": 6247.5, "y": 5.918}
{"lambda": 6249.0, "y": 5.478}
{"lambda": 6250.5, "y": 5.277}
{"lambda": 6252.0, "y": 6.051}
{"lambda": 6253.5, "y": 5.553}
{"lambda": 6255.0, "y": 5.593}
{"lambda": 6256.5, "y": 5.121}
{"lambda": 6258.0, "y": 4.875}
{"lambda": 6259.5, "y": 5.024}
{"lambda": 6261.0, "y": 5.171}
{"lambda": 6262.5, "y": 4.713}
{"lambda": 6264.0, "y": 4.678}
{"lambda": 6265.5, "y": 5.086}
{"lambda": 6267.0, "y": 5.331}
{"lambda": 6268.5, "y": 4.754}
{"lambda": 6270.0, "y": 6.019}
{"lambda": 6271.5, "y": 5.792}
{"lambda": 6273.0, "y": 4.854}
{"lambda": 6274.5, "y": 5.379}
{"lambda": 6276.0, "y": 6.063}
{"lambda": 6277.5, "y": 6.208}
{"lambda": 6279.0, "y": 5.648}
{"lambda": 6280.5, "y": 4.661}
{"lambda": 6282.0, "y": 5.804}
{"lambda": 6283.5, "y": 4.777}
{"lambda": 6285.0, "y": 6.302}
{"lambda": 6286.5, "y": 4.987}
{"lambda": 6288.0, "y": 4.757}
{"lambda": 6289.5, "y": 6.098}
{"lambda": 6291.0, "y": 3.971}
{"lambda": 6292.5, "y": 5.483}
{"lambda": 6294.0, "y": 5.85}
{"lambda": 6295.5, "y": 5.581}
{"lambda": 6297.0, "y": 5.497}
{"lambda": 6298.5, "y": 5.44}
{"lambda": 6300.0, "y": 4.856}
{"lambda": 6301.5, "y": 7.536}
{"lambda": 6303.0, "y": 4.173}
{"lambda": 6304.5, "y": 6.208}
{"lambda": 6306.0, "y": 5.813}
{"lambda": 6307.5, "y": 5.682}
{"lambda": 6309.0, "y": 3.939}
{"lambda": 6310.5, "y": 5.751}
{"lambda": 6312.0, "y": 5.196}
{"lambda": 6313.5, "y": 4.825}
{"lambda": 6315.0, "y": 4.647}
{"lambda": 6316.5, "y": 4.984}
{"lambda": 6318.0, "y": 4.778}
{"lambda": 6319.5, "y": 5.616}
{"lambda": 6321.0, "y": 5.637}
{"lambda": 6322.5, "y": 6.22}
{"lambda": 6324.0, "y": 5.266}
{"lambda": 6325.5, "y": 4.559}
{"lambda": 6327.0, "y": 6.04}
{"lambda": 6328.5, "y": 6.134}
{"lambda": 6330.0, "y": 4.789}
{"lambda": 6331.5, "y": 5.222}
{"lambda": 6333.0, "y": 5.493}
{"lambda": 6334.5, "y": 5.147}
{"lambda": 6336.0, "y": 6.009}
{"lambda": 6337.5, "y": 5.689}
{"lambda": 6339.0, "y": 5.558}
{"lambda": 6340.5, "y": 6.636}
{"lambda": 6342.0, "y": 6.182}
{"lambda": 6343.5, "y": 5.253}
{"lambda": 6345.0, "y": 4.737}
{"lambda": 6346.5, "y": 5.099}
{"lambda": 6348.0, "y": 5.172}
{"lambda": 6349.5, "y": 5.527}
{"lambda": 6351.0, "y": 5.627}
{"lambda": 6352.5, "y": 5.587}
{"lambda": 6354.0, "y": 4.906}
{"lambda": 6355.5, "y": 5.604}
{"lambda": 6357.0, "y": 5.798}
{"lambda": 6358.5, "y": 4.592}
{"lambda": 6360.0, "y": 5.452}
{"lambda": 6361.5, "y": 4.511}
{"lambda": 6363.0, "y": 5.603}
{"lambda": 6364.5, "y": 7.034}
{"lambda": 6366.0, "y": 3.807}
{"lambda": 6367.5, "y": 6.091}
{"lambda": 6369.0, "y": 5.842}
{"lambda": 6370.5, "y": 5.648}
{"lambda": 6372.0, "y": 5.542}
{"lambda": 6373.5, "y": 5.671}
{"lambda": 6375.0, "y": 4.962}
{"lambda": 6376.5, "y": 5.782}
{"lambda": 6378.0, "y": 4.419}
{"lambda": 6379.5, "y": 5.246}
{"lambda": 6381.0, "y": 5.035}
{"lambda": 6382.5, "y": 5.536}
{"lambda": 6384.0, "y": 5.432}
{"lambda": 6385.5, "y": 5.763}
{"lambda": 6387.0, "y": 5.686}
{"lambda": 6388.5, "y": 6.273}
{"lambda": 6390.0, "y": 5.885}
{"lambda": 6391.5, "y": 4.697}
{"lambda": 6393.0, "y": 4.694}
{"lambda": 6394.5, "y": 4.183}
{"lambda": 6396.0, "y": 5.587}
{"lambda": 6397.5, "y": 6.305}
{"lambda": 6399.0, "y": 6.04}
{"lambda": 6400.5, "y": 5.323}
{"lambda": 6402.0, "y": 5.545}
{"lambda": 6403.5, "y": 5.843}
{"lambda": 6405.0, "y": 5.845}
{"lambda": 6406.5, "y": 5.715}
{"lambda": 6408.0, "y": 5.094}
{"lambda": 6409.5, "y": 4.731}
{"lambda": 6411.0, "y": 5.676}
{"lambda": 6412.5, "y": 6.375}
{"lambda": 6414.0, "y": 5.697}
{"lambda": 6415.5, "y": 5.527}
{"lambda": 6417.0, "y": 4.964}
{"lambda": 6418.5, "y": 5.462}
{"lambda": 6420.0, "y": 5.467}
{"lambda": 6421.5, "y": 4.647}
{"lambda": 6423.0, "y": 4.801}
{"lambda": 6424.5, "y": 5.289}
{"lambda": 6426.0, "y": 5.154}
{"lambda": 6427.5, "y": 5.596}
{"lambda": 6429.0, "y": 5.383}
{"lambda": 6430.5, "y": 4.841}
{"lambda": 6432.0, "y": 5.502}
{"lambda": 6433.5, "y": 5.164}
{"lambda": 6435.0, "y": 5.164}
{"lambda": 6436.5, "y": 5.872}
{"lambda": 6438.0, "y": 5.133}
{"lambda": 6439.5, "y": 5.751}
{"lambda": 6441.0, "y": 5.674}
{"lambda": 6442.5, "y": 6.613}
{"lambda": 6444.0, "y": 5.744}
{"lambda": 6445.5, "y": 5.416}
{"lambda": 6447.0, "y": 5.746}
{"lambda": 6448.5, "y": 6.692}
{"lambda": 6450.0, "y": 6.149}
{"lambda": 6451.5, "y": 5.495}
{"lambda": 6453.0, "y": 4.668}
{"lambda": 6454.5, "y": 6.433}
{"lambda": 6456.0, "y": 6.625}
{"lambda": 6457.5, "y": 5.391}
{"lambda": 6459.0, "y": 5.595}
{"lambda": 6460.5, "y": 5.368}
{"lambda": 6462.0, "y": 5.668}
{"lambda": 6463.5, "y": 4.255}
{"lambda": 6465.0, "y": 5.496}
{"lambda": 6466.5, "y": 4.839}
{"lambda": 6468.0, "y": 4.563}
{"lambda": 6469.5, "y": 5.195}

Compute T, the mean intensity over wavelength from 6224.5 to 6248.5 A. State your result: 5.49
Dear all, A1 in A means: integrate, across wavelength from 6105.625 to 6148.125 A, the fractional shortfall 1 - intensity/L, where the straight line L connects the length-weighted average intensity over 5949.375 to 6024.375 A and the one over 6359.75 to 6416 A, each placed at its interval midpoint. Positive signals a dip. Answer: 1.1 A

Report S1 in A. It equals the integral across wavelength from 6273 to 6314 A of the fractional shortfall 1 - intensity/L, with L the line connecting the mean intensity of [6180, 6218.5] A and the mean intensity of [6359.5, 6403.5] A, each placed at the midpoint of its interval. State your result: 0.3 A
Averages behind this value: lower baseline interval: 5.46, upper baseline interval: 5.44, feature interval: 5.42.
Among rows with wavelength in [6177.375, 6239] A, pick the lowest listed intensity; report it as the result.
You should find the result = 4.608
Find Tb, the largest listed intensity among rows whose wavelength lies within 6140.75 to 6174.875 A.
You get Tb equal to 6.358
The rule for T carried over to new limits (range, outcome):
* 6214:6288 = 5.37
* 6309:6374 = 5.41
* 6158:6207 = 5.55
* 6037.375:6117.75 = 5.75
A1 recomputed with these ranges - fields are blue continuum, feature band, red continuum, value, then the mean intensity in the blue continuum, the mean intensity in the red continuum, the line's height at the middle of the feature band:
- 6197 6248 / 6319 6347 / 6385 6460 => -0.3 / 5.42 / 5.54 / 5.49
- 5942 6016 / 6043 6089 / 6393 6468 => -1.1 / 5.66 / 5.48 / 5.63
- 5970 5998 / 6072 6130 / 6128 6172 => -3.7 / 5.8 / 5.37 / 5.49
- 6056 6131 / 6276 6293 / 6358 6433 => 0.6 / 5.81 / 5.4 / 5.55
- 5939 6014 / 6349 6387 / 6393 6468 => 0.7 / 5.7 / 5.48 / 5.51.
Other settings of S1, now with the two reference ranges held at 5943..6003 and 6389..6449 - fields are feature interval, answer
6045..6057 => 0.6 A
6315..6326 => 0.5 A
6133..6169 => 1.5 A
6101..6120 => 0.3 A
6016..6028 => 0.0 A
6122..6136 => 0.3 A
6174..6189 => 0.2 A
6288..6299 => 0.3 A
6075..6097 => -1.3 A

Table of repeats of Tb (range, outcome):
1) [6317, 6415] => 7.034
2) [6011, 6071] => 6.968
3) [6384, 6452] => 6.692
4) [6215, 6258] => 6.104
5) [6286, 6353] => 7.536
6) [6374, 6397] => 6.273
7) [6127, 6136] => 6.596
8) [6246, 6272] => 6.051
